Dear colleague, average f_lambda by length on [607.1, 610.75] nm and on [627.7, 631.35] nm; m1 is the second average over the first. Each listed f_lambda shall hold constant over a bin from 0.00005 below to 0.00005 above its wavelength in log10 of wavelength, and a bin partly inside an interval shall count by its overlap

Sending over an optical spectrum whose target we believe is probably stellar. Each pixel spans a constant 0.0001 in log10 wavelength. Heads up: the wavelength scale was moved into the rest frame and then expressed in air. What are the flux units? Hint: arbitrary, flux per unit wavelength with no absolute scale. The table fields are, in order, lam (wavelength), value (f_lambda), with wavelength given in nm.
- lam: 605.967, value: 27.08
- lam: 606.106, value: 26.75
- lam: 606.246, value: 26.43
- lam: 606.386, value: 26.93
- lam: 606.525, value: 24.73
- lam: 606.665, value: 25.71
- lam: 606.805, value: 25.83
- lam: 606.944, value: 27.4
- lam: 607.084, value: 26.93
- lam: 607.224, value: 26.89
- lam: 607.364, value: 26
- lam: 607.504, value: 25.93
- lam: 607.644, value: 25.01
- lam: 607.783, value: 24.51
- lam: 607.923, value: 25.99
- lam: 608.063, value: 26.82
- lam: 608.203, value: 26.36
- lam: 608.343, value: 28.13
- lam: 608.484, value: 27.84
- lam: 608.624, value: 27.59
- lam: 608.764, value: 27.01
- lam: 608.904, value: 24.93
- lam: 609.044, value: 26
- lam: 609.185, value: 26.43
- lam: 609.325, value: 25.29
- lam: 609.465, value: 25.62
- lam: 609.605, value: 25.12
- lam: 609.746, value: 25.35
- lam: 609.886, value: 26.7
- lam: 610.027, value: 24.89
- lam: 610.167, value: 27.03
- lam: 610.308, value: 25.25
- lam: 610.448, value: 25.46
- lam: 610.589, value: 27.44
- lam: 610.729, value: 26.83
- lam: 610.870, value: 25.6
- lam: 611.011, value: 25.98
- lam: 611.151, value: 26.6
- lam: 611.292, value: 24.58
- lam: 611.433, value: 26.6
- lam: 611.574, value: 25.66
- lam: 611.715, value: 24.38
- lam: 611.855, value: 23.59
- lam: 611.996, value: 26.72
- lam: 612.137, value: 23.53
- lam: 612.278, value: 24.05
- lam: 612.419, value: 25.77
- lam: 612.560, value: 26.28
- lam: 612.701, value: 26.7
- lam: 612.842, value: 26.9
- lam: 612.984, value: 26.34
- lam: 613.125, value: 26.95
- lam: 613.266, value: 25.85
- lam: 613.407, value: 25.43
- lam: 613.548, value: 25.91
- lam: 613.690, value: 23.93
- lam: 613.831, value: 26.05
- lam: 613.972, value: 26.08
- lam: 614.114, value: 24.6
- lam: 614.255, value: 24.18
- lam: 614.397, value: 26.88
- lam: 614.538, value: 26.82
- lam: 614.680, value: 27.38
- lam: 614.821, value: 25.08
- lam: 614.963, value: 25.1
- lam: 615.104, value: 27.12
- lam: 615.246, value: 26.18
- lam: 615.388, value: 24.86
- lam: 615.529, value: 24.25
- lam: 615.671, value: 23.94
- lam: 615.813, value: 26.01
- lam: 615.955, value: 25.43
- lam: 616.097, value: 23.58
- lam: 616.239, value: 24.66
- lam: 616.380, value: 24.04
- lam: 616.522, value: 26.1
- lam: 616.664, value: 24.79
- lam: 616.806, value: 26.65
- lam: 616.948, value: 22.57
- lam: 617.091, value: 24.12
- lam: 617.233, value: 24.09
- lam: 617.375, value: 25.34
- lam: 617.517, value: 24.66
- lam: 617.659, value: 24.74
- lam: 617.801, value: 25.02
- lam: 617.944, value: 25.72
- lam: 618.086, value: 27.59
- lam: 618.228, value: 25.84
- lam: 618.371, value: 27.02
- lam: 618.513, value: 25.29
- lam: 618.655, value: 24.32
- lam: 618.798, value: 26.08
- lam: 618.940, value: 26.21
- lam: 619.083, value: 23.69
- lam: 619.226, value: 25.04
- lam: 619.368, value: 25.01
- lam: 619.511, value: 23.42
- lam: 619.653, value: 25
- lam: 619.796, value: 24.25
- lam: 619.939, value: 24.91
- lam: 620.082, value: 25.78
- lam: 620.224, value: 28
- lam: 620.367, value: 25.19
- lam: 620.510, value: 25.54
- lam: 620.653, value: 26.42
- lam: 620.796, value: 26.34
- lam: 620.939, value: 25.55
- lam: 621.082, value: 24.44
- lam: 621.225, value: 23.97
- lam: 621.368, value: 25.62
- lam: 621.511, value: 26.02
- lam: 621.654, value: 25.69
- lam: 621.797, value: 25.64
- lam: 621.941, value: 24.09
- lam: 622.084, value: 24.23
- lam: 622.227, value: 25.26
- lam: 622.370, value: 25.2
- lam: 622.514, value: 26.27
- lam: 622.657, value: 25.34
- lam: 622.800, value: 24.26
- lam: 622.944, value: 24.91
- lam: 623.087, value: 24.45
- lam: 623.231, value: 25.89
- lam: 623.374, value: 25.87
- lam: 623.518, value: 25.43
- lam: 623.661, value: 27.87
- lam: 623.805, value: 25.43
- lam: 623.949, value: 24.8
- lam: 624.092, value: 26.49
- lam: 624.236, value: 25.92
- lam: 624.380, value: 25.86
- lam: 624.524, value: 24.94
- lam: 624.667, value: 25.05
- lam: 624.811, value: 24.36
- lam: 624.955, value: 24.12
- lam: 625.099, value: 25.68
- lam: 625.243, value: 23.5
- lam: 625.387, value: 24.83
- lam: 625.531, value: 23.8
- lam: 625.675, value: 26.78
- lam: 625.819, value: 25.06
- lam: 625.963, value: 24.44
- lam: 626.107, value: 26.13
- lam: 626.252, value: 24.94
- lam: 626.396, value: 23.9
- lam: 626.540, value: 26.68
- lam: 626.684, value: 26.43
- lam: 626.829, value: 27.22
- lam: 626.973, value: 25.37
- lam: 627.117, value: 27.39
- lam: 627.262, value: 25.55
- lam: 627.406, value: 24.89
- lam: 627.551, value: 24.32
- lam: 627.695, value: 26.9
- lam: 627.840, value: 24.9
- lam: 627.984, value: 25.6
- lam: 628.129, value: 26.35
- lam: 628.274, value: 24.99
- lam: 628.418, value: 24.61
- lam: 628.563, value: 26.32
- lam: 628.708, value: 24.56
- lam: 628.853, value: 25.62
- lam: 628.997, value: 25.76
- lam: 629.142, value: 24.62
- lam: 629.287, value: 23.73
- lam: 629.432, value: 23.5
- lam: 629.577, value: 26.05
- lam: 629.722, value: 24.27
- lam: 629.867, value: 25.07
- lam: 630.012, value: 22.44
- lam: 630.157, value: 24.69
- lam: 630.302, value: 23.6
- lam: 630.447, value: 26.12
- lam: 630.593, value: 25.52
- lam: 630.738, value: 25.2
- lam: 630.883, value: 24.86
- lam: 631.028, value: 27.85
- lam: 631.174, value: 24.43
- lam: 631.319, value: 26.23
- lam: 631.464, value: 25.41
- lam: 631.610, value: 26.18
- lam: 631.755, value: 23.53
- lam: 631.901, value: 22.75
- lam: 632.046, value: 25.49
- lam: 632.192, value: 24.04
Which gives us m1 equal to 1.0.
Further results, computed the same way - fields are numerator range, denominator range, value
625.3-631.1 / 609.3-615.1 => 0.98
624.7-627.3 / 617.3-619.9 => 1.00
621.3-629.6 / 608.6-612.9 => 0.98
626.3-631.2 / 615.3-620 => 1.01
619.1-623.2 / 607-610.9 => 0.96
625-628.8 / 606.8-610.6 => 0.97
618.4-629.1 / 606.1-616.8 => 0.98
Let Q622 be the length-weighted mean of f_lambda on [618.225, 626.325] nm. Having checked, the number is 25.3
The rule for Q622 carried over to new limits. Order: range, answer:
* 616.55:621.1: 25.3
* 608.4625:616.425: 25.7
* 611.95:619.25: 25.4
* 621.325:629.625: 25.3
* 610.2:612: 25.7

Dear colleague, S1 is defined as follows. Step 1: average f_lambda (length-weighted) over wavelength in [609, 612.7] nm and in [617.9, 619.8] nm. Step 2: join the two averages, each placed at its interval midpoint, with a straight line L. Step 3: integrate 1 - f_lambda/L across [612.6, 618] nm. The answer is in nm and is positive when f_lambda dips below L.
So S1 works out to 0.026 nm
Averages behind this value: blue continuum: 25.7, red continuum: 25.4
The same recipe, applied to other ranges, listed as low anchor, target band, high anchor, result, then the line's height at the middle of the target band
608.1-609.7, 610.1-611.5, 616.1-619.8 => 0.00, 26.1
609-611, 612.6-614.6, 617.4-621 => -0.01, 25.7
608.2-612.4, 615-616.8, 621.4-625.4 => 0.03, 25.6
